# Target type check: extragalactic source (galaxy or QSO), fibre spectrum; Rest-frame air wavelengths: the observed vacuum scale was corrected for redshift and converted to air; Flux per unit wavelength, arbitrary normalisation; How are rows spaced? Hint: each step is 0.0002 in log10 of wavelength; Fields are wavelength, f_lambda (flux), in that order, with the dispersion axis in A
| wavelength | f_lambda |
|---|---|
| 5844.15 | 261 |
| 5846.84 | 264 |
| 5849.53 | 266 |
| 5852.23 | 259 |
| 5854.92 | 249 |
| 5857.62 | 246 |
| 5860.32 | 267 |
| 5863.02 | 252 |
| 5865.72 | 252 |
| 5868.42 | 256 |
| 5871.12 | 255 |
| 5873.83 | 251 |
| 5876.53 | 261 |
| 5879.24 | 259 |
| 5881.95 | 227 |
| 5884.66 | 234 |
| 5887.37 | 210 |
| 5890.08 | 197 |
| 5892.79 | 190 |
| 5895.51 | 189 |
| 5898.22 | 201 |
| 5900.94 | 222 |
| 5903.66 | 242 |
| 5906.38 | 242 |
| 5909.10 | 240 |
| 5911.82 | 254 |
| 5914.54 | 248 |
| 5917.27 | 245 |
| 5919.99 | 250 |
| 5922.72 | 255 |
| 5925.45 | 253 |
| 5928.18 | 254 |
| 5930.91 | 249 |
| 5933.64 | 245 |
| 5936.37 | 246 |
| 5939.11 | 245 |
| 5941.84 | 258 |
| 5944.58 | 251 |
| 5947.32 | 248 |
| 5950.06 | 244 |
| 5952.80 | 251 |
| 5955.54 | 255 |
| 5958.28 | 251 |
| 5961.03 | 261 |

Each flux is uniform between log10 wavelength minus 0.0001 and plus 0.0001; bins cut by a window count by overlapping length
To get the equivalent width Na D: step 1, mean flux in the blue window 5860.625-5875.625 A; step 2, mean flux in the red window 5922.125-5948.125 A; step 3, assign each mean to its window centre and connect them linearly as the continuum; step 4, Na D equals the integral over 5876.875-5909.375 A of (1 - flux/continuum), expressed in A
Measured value 4.0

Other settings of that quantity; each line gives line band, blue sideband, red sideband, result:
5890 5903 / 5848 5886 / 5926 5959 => 2.5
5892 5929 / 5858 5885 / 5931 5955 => 2.2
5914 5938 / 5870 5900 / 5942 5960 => -0.9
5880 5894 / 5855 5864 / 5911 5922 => 2.1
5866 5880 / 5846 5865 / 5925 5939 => 0.0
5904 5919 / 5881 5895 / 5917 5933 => -0.6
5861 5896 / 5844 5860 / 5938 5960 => 2.9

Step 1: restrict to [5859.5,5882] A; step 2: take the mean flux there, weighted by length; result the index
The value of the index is 255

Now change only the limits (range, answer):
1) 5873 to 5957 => 239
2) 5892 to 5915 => 225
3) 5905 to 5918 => 246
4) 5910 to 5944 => 250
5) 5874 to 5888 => 241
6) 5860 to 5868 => 256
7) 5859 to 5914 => 235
